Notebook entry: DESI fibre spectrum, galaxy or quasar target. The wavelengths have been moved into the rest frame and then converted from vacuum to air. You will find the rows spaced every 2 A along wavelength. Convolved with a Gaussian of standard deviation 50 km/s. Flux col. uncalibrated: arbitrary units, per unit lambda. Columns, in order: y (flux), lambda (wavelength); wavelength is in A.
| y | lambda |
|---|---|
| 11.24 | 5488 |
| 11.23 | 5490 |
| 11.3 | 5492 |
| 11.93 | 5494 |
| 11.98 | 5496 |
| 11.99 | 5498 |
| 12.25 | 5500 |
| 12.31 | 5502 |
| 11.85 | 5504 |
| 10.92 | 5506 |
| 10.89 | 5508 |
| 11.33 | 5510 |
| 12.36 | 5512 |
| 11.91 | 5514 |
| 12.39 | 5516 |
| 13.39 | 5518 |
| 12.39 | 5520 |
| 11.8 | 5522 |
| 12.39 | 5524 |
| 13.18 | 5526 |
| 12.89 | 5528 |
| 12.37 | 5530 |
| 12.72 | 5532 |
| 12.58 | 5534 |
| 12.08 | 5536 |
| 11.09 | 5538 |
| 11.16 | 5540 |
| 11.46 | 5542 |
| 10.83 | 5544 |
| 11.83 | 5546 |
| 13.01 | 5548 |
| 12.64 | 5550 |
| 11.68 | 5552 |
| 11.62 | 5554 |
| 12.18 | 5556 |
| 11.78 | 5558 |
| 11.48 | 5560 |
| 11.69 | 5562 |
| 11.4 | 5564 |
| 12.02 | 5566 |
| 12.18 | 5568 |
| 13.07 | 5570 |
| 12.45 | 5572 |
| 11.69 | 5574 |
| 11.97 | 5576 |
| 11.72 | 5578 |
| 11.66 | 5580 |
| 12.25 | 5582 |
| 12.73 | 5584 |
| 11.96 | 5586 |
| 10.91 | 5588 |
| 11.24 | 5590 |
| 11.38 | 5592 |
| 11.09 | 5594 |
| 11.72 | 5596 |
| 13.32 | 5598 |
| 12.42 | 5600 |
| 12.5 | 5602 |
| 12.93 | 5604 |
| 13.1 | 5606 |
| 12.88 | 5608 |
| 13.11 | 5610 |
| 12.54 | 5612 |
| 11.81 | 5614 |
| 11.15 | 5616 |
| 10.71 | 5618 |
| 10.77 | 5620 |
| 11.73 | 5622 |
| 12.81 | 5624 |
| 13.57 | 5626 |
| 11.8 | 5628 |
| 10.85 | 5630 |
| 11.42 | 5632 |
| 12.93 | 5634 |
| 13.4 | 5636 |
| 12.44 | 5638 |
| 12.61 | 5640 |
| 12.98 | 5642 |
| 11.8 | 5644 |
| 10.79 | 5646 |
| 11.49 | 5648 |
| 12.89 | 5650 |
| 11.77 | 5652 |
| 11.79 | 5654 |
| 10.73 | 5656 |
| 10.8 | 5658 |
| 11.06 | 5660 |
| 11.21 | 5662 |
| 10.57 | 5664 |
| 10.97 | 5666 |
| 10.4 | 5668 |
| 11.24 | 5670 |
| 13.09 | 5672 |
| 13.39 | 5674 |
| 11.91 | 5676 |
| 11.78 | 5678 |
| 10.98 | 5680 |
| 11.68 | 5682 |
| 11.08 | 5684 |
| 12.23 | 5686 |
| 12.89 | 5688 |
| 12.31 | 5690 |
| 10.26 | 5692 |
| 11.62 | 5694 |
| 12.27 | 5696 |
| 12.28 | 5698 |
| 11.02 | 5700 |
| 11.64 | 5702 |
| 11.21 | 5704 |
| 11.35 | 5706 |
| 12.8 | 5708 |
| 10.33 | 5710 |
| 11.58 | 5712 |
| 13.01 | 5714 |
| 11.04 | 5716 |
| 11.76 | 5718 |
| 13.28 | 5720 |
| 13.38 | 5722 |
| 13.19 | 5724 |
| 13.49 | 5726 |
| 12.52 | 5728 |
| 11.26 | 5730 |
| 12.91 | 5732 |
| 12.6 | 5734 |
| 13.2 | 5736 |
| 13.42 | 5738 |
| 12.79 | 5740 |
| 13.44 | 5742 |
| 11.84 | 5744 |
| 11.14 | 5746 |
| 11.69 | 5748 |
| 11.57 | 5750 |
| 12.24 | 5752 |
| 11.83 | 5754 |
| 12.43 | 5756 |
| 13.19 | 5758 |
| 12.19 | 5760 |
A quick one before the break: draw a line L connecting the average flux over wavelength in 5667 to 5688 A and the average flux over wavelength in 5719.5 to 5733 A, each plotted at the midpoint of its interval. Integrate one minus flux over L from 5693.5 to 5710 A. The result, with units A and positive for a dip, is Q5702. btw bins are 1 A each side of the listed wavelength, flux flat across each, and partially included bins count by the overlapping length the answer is 0.9 A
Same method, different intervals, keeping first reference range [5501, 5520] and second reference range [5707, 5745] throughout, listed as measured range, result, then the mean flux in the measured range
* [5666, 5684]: 0.96 A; 11.7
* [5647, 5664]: 1.26 A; 11.4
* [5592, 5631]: 0.28 A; 12.1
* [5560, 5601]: 0.69 A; 11.9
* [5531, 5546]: 0.39 A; 11.7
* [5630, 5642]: -0.17 A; 12.5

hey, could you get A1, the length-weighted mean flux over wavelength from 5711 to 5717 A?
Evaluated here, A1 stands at 11.9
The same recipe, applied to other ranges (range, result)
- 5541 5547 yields 11.4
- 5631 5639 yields 12.5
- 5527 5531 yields 12.6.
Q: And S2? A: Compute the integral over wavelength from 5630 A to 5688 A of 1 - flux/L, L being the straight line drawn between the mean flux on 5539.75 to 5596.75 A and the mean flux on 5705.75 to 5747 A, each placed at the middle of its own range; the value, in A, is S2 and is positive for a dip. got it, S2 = 1.9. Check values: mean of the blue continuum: 11.8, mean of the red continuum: 12.4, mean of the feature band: 11.8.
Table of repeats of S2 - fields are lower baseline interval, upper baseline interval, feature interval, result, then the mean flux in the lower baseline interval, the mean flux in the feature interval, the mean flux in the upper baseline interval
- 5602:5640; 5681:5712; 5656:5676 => 0.8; 12.2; 11.4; 11.7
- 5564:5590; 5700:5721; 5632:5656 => -0.6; 12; 12.2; 11.8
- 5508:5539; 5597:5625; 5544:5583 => 0.9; 12.3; 12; 12.3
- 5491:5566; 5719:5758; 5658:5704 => 2.9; 12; 11.6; 12.6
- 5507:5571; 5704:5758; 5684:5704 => 0.8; 12.1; 11.8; 12.3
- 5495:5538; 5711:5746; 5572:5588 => 0.4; 12.2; 12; 12.6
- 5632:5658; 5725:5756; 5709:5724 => 0.2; 12.1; 12.1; 12.4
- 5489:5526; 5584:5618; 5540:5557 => 0.2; 12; 11.9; 12.1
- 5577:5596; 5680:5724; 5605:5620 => -0.5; 11.7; 12.1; 11.9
